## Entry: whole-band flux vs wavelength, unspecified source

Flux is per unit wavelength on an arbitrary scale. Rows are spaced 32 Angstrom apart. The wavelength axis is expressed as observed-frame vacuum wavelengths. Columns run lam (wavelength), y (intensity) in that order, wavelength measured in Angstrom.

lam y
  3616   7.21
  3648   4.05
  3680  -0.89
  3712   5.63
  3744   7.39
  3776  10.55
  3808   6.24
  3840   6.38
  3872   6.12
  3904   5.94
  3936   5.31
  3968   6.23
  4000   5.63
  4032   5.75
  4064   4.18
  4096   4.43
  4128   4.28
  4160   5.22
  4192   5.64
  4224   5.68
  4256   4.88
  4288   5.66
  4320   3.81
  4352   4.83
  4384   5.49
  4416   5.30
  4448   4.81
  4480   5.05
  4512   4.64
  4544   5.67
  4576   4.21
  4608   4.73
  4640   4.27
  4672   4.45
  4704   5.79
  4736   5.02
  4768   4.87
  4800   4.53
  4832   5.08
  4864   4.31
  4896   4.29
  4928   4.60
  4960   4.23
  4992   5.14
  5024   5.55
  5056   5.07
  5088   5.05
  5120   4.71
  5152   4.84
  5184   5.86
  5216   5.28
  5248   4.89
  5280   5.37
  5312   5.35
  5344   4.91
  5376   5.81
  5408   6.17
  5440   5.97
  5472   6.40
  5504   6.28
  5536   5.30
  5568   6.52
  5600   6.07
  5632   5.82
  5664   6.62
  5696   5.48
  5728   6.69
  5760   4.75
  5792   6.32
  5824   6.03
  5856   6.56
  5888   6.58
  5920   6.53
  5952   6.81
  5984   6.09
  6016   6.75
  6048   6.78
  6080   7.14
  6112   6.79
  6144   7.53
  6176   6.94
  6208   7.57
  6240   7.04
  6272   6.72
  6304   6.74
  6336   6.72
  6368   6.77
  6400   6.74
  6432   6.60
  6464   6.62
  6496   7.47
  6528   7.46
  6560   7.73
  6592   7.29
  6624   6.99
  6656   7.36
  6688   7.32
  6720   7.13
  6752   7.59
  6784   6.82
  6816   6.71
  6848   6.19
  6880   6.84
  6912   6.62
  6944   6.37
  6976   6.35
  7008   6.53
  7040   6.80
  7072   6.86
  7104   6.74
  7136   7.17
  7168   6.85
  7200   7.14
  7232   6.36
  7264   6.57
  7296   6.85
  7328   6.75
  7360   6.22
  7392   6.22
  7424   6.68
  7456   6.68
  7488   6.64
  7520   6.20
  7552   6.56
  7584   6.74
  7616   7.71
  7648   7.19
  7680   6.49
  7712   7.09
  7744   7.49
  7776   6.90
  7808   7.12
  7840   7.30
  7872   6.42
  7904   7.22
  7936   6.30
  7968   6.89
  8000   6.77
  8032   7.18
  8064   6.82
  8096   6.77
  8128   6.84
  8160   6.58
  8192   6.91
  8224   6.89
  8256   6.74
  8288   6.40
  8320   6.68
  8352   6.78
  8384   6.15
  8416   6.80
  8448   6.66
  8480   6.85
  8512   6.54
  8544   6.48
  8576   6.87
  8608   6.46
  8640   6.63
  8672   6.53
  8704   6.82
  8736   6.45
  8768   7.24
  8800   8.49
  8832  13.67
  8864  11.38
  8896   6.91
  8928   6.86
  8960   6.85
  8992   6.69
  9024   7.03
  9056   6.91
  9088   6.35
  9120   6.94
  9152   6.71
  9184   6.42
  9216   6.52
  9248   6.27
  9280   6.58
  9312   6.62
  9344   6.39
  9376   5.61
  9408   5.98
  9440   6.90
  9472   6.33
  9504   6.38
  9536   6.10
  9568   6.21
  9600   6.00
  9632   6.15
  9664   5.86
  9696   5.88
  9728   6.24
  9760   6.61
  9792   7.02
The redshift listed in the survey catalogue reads 0.35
